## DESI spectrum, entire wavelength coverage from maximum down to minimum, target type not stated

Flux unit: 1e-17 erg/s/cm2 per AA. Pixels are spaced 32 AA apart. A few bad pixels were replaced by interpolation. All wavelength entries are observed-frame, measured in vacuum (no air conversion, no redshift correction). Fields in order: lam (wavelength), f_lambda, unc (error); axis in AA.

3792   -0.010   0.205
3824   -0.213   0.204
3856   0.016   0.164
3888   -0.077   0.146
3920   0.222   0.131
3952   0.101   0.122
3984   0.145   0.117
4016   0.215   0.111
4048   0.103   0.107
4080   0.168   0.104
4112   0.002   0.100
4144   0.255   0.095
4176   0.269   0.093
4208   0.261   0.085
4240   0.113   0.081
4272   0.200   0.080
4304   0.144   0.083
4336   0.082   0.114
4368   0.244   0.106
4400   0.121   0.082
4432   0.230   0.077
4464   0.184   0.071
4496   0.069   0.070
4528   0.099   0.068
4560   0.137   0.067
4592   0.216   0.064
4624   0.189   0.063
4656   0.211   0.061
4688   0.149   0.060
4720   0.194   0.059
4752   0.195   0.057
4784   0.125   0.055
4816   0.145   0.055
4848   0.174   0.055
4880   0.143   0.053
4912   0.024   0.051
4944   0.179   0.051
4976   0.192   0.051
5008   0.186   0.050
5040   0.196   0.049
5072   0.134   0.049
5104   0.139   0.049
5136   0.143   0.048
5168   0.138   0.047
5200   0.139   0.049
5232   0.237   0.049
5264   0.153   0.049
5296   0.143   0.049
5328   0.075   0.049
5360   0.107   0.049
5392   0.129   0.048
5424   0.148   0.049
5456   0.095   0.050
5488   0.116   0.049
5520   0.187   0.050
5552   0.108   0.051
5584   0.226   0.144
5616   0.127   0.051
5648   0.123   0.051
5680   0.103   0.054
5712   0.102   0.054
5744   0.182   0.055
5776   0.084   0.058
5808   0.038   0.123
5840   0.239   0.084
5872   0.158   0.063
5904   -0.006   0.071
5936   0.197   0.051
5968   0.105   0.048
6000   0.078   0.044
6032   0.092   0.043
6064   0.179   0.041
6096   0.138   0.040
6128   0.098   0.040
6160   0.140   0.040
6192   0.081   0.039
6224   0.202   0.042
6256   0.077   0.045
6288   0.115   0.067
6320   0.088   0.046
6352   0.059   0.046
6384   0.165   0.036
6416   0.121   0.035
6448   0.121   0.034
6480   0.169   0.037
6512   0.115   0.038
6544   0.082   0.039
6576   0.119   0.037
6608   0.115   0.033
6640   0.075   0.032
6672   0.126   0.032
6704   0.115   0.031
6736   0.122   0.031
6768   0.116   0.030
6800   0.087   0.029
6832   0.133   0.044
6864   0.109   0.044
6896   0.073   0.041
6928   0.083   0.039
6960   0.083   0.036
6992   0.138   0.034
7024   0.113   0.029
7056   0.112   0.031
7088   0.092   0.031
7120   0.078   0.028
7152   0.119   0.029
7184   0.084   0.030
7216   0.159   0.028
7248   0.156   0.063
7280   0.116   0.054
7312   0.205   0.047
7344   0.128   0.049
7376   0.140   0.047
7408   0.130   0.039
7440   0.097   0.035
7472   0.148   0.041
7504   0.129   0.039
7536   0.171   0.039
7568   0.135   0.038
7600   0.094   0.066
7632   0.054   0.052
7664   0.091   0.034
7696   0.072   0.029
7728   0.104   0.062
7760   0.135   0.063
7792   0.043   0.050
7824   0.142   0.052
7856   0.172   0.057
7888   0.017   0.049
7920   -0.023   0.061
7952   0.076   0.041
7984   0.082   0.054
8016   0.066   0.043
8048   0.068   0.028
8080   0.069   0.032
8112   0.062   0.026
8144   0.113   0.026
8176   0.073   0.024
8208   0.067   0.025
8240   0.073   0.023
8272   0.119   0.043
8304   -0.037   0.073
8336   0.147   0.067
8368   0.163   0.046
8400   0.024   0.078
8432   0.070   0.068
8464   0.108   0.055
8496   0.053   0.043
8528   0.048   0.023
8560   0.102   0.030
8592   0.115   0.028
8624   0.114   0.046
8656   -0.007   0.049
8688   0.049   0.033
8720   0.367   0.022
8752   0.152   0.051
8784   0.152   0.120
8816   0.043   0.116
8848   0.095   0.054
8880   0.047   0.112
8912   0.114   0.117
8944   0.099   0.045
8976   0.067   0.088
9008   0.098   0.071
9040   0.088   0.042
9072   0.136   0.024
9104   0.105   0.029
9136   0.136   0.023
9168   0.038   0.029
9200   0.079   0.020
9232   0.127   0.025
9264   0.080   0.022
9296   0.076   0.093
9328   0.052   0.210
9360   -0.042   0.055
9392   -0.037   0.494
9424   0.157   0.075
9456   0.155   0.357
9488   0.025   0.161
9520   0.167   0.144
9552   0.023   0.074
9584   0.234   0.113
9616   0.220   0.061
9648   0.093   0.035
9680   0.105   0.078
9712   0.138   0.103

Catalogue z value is 1.341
